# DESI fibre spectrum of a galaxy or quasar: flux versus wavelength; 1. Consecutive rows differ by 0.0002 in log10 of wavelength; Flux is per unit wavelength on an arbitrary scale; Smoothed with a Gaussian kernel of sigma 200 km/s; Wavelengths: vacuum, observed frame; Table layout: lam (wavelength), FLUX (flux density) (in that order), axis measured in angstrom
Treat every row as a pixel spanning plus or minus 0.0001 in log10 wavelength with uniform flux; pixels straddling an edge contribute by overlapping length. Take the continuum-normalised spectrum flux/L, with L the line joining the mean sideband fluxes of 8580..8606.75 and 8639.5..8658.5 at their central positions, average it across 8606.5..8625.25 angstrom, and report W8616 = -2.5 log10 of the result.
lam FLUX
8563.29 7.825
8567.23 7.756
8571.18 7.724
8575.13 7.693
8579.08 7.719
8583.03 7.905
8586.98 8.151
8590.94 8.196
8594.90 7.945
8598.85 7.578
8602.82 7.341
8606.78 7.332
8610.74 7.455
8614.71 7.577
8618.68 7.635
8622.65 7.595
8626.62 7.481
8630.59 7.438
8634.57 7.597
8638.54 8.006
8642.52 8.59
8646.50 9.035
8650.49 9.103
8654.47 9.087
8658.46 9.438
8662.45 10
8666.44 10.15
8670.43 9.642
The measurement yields 0.101 mag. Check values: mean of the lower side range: 7.81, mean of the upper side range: 8.95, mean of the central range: 7.53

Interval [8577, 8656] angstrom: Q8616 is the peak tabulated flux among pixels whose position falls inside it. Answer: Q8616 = 9.103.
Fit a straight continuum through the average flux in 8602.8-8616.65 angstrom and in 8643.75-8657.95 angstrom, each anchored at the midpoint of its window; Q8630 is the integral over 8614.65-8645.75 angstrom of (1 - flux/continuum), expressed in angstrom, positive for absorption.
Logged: 1.7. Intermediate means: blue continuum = 7.44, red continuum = 9.08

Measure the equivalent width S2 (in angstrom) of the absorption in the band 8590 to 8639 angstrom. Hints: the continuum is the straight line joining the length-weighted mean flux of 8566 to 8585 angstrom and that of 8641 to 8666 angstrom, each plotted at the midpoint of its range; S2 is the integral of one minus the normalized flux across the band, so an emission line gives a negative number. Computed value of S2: 5.2 angstrom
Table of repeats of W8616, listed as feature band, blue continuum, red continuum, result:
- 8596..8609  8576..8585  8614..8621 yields 0.03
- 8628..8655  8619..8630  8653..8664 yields 0.02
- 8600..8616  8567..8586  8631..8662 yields 0.11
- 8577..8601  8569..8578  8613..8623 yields -0.03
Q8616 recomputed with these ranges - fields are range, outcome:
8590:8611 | 8.196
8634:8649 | 9.035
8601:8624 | 7.635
